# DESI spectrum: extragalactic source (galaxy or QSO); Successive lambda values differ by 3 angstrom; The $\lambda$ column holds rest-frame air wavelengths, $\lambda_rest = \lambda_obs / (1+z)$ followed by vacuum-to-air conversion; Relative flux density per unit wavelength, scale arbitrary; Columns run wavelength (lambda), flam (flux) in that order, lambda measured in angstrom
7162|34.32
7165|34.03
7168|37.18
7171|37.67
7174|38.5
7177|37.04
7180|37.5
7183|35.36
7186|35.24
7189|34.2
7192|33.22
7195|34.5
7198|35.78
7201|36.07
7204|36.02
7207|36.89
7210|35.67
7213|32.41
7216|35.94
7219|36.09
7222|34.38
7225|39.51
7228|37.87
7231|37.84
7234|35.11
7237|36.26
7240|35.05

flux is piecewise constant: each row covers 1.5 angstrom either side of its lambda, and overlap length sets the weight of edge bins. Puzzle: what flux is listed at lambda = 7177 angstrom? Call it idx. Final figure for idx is 37.04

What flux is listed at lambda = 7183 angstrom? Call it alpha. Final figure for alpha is 35.36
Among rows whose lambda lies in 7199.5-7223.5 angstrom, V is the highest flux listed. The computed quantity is 36.89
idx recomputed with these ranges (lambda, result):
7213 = 32.41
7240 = 35.05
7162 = 34.32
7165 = 34.03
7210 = 35.67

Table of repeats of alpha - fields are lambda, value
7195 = 34.5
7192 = 33.22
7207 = 36.89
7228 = 37.87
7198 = 35.78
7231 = 37.84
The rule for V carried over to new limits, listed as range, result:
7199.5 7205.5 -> 36.07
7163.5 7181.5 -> 38.5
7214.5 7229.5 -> 39.51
